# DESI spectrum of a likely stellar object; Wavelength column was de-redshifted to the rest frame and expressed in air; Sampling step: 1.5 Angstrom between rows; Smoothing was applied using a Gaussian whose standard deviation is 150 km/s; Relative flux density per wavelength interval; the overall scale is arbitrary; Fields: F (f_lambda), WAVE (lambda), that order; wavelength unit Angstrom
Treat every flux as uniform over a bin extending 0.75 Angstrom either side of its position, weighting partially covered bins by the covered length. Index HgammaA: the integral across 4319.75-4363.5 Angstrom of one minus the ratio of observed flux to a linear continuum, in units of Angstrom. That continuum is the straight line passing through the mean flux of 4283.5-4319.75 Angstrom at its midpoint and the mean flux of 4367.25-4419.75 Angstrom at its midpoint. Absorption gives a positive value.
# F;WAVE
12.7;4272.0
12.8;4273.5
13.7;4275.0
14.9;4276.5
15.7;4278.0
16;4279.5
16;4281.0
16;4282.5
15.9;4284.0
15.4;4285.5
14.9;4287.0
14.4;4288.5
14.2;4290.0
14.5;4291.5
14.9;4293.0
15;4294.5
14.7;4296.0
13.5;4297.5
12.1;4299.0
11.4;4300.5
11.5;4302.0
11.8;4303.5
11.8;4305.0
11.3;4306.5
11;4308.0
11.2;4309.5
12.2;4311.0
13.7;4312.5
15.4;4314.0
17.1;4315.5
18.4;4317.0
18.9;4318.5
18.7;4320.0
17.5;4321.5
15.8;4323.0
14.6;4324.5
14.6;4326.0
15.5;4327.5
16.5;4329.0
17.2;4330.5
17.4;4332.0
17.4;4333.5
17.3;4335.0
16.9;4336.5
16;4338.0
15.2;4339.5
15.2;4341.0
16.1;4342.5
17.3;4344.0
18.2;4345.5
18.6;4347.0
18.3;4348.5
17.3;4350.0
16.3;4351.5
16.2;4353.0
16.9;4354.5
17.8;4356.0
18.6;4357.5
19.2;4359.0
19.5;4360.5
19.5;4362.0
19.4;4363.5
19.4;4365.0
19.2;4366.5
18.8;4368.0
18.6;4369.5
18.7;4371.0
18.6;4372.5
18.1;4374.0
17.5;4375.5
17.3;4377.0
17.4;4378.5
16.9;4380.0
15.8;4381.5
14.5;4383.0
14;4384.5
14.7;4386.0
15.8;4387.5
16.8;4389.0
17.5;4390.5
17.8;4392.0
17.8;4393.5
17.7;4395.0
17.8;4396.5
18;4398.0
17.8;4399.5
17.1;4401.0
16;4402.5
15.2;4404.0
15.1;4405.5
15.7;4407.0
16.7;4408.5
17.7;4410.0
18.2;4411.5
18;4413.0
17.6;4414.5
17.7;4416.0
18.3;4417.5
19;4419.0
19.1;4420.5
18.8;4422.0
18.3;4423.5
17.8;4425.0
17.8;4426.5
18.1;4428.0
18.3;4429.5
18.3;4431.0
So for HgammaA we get -4.9 Angstrom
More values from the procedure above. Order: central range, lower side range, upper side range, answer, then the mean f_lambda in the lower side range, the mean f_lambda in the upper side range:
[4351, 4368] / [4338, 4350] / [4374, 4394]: -1.7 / 16.9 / 16.5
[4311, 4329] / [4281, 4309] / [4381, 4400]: -2.3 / 13.6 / 16.6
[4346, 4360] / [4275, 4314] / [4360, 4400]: -1.2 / 13.8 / 17.6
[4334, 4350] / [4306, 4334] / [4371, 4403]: -0.9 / 15.5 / 16.9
